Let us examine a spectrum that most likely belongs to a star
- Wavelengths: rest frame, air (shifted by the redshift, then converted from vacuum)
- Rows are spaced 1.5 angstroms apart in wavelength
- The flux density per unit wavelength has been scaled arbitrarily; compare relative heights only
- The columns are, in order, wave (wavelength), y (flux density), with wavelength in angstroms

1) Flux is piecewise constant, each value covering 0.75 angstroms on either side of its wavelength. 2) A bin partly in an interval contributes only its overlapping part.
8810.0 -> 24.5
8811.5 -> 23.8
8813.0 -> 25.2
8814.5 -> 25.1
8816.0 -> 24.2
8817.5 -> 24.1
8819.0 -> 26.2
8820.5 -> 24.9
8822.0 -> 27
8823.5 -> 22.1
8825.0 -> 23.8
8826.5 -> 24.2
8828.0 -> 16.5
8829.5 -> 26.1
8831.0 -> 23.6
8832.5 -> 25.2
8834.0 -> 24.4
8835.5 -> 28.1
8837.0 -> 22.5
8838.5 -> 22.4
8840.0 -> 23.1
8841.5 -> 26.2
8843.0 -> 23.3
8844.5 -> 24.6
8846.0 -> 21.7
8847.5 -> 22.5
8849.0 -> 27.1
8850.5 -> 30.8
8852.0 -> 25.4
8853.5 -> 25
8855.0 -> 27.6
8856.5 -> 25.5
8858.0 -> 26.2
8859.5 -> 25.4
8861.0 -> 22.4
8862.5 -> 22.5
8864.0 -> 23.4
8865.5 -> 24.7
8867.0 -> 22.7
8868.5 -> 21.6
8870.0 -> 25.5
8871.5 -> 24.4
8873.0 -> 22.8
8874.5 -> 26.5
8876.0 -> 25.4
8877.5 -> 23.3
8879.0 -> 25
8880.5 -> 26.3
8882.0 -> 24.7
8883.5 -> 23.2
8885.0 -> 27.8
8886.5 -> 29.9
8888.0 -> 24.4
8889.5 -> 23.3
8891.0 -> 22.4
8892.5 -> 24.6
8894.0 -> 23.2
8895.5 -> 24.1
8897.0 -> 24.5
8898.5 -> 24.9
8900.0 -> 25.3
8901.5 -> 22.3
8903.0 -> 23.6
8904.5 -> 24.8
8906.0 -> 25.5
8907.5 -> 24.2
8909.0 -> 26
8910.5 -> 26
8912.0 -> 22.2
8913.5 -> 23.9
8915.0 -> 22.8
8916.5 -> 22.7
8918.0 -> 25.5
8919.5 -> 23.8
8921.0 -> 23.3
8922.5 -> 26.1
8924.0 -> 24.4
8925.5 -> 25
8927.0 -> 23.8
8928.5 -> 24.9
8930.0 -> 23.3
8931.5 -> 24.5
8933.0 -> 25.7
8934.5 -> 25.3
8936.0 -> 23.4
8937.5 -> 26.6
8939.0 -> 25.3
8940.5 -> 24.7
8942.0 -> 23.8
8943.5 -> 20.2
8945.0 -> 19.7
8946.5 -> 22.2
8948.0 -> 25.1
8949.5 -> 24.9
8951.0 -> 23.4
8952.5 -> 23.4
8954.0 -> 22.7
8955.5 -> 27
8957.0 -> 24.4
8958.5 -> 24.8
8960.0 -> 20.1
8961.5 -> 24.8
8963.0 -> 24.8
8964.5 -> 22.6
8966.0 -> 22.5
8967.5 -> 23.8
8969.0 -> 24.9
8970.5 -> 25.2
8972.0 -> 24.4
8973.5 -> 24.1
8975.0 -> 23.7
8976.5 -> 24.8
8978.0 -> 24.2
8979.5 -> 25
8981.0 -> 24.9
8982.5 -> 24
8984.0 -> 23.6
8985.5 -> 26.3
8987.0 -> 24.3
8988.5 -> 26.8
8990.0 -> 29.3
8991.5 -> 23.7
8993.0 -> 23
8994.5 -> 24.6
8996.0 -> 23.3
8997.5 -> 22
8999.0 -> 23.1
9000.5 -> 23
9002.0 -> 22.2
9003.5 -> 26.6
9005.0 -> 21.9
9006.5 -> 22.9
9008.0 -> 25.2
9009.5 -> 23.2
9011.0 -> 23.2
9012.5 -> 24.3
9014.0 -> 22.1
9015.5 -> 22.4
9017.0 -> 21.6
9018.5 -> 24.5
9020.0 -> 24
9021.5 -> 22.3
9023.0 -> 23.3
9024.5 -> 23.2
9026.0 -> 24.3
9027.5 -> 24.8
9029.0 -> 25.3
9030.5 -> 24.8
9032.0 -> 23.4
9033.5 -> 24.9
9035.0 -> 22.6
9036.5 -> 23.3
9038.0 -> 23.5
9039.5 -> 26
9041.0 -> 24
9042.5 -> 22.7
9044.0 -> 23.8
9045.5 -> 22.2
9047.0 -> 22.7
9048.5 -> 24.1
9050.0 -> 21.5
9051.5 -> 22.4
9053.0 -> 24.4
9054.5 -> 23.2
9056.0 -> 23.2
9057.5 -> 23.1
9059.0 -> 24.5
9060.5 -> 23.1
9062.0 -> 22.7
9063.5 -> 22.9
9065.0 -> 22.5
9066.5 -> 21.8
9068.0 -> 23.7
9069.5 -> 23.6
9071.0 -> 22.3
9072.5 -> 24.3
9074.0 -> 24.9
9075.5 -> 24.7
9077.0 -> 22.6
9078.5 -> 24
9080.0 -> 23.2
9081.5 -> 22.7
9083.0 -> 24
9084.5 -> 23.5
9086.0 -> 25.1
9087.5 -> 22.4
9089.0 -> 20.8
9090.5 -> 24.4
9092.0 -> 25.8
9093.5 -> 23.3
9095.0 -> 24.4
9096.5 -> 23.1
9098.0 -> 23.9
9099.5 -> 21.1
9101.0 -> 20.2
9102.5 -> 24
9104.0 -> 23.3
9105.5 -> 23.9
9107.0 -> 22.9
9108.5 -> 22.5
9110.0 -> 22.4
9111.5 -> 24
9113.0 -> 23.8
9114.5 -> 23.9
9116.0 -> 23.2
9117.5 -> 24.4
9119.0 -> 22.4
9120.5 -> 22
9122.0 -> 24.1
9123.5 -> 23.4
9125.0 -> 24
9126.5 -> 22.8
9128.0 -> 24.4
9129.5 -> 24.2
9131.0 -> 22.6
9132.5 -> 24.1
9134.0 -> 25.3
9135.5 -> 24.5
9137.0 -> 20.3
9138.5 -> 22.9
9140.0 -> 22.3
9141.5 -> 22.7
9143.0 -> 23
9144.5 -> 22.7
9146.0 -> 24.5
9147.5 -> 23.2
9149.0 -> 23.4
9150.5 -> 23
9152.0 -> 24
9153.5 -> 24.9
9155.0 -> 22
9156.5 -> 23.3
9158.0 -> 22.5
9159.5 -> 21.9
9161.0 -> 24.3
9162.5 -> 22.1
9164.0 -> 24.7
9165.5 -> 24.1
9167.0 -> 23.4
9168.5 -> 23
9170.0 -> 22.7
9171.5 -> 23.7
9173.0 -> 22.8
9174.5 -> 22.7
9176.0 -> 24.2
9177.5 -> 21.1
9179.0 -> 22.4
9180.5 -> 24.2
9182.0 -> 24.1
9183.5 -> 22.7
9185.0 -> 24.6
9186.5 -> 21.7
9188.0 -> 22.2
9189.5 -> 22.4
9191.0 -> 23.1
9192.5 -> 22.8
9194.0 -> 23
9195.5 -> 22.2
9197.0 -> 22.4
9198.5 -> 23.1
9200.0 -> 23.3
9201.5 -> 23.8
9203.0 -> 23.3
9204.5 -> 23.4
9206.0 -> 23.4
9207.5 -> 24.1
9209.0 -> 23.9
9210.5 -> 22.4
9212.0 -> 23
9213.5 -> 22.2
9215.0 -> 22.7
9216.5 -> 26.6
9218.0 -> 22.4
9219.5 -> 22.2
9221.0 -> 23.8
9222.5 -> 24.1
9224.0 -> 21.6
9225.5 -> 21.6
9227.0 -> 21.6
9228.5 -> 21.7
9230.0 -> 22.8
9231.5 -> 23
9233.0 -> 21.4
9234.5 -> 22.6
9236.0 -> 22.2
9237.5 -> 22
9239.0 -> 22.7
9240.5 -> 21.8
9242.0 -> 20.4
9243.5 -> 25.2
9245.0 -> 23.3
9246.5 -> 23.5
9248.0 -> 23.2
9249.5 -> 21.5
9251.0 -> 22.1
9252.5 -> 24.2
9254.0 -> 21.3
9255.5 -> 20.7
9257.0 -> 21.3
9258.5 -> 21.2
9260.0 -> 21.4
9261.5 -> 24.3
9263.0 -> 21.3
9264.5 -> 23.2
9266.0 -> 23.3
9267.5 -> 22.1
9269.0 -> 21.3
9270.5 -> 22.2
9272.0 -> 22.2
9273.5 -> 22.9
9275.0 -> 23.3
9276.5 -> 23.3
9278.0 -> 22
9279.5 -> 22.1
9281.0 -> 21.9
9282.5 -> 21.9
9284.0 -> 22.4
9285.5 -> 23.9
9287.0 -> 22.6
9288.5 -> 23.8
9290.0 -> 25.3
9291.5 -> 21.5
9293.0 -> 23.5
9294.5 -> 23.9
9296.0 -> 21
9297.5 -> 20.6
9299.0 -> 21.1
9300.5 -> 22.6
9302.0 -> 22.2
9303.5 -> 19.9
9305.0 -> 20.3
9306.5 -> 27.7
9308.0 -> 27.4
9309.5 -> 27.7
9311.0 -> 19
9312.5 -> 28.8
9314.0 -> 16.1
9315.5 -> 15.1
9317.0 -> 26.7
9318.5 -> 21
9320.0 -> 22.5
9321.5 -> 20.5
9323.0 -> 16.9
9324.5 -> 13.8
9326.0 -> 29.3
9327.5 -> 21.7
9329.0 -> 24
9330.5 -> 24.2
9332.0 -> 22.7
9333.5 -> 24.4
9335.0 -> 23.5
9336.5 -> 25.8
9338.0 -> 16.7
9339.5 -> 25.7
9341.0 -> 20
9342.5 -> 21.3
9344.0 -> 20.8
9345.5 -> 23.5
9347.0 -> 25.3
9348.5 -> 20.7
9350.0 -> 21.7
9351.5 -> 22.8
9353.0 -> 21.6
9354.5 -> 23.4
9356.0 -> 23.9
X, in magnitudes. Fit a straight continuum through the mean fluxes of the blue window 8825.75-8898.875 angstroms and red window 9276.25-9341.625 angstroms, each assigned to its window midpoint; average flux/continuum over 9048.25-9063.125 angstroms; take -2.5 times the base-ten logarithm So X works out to 0.02 mag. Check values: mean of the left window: 24.5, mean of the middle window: 23.2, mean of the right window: 22.4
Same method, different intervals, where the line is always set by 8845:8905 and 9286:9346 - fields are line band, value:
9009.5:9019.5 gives 0.041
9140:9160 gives 0.004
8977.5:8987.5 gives -0.023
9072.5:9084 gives -0.007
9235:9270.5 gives 0.018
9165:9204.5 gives 0.001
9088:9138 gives 0.006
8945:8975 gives 0.017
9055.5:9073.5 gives 0.024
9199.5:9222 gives -0.021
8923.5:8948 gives 0.018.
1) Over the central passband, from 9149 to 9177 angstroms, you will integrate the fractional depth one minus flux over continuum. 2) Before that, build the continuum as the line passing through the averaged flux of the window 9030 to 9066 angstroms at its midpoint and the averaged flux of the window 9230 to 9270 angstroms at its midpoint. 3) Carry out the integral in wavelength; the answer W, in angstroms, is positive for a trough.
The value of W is -0.6 angstroms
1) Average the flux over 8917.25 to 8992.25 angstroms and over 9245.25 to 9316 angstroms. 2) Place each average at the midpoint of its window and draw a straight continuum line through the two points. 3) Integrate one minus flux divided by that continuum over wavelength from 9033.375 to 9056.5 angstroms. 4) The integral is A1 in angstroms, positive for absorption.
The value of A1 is 0.4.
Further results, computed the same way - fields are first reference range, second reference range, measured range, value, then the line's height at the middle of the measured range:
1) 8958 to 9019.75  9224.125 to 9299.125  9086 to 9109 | 0.2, 23.3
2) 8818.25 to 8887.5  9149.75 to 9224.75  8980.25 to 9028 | 0.2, 24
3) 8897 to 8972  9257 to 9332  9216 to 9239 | 0.1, 22.7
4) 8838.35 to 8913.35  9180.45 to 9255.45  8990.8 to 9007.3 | 0.5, 24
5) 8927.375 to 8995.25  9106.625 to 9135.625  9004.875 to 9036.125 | 0.5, 24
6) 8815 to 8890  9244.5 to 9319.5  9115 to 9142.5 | -0.1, 23.2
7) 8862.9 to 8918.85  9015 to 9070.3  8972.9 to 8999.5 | -0.8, 23.8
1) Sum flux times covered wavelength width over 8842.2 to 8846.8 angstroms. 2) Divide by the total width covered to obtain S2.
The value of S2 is 23.2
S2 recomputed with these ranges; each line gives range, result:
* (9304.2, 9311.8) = 24.4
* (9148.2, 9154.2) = 23.8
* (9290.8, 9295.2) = 23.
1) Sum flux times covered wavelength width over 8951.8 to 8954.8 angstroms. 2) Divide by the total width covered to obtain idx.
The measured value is 23.1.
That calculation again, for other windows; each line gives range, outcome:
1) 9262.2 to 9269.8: 22.3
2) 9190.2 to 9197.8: 22.7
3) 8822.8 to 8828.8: 21.7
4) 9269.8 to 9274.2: 22.4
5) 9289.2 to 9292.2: 23.4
